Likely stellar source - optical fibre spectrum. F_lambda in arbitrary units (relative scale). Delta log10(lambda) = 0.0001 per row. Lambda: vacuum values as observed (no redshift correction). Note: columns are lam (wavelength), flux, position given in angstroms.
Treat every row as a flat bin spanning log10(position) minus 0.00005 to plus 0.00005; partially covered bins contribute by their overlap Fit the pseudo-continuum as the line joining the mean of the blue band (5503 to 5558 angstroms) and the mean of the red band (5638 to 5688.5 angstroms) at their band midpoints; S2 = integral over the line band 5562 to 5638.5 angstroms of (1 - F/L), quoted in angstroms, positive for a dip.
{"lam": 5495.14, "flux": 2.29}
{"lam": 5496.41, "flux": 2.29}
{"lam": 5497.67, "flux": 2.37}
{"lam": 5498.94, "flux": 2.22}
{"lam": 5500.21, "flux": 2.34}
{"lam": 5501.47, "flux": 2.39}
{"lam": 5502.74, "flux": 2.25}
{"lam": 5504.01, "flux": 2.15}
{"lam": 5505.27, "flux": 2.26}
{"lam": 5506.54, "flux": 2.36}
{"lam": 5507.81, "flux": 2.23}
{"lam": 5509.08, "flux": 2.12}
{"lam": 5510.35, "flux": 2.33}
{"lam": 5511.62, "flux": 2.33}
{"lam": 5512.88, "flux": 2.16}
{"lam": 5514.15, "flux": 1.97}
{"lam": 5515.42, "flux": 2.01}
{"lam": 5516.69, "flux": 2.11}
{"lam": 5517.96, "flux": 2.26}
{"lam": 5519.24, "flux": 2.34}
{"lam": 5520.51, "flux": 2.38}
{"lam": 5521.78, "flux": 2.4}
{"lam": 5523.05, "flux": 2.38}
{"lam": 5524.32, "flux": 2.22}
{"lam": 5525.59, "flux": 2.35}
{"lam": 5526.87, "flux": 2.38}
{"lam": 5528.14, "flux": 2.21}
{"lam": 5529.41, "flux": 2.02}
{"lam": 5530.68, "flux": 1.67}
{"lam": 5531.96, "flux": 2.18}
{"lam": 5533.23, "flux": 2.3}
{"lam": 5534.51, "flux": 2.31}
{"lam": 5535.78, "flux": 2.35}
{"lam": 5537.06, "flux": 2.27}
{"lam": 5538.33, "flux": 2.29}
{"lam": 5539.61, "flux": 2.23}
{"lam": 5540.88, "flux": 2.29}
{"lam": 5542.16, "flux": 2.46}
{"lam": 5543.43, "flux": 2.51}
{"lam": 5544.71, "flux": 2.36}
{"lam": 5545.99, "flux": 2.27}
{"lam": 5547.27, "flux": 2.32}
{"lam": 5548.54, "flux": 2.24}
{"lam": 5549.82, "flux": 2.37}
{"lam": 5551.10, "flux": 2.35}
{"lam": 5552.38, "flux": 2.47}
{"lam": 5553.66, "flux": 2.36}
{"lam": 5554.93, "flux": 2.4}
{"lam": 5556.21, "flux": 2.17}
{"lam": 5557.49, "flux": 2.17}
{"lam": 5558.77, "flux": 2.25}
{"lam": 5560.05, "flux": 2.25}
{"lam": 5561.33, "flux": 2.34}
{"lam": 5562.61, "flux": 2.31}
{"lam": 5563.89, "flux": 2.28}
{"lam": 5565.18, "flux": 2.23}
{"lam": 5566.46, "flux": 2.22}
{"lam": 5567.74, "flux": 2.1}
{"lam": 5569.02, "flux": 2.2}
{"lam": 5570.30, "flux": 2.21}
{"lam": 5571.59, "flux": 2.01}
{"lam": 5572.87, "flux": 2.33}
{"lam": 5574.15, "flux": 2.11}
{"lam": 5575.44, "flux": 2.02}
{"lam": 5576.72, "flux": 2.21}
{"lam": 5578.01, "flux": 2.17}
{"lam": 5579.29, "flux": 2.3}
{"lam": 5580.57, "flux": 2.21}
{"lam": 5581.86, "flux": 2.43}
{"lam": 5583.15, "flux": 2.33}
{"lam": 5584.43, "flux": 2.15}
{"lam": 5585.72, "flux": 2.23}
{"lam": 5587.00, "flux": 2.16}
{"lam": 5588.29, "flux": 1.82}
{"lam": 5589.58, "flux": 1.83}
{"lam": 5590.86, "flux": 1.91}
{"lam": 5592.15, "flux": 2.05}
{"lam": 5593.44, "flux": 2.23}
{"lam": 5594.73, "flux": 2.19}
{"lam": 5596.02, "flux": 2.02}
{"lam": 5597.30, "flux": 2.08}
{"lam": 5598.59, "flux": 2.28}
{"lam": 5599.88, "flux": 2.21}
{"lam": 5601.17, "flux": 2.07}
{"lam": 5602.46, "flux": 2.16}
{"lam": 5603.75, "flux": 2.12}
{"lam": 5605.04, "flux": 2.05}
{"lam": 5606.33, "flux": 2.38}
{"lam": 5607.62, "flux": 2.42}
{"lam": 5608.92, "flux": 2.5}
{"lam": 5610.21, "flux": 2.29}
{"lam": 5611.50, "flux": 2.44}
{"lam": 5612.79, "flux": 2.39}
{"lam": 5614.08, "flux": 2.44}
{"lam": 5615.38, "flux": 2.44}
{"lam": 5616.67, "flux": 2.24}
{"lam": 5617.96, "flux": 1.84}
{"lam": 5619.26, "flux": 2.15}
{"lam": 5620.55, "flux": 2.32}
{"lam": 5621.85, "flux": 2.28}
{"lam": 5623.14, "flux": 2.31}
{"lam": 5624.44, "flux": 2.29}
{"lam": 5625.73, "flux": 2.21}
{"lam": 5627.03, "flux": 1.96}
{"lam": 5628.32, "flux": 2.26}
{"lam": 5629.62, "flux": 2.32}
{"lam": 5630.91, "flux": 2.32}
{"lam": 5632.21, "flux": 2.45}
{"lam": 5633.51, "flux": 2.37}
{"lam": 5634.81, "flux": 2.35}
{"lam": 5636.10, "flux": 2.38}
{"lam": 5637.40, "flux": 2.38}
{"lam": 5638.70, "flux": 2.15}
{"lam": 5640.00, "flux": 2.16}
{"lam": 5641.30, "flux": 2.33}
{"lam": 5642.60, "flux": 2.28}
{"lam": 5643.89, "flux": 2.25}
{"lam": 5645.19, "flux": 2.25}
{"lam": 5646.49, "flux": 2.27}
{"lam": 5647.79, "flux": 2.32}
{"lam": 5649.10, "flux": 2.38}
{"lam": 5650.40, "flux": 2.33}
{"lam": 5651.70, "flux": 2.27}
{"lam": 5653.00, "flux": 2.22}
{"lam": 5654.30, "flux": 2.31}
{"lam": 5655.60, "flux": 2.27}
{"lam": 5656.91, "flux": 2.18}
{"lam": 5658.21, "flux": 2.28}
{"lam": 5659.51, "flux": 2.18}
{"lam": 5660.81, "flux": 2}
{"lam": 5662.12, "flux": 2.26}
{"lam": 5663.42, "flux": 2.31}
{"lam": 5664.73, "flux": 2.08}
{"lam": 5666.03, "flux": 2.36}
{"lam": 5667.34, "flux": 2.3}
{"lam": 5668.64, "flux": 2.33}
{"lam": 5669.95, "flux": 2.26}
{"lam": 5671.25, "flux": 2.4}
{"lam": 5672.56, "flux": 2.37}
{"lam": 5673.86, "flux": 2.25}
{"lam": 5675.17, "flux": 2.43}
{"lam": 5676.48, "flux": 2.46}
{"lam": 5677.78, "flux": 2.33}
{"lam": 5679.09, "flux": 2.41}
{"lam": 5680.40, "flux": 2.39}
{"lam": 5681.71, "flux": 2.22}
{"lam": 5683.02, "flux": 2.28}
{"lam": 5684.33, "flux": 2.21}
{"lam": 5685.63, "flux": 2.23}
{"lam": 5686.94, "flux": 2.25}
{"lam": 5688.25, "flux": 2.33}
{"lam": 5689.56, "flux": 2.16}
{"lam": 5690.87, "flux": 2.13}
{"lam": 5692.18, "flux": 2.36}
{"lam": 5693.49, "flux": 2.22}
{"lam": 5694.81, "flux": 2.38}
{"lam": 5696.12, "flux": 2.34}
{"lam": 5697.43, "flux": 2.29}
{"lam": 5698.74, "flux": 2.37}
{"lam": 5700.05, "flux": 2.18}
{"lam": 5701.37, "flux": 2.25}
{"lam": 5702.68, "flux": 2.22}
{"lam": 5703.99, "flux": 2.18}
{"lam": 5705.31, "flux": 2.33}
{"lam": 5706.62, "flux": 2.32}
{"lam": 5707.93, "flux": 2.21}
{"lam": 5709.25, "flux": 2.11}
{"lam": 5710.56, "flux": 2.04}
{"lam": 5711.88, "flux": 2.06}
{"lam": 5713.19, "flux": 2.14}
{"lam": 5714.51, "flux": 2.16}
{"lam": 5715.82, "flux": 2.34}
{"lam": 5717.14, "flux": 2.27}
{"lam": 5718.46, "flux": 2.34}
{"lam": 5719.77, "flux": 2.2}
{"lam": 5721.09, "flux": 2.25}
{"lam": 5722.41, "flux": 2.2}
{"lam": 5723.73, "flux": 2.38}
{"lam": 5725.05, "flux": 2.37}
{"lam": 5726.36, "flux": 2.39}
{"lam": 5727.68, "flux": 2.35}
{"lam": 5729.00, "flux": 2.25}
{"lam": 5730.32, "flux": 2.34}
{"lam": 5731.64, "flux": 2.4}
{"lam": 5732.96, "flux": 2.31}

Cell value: 1.76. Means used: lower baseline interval 2.26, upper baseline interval 2.28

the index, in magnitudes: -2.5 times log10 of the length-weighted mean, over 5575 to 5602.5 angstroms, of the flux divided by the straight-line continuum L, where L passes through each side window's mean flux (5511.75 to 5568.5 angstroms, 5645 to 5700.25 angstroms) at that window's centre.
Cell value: 0.064 mag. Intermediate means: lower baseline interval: 2.26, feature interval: 2.14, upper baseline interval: 2.28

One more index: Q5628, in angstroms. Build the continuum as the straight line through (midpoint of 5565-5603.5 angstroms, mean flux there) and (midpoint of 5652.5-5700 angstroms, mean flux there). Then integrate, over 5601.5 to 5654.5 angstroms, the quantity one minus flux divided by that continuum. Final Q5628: -1.67 angstroms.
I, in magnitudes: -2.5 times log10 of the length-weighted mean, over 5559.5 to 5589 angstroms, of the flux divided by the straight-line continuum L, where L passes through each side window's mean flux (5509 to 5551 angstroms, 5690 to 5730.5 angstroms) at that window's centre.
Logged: 0.03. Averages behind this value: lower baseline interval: 2.26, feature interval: 2.2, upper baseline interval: 2.26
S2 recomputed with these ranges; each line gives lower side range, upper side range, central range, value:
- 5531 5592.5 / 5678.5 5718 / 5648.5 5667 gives 0.0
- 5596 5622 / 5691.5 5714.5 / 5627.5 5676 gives -1.0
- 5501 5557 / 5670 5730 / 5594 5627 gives 0.5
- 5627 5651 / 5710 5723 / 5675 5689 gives -0.5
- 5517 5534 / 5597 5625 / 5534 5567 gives -1.0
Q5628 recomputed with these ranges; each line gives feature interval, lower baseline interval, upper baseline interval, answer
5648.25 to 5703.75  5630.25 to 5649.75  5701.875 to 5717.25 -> -0.7 angstroms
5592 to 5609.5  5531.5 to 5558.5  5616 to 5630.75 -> 0.3 angstroms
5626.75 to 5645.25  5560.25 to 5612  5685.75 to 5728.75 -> -0.6 angstroms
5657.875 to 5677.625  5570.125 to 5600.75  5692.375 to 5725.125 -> -0.7 angstroms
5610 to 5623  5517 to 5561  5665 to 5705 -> 0.0 angstroms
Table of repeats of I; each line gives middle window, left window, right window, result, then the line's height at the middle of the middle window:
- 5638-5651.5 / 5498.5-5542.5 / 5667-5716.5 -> 0.00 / 2.26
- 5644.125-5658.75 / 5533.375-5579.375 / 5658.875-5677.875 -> 0.00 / 2.28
